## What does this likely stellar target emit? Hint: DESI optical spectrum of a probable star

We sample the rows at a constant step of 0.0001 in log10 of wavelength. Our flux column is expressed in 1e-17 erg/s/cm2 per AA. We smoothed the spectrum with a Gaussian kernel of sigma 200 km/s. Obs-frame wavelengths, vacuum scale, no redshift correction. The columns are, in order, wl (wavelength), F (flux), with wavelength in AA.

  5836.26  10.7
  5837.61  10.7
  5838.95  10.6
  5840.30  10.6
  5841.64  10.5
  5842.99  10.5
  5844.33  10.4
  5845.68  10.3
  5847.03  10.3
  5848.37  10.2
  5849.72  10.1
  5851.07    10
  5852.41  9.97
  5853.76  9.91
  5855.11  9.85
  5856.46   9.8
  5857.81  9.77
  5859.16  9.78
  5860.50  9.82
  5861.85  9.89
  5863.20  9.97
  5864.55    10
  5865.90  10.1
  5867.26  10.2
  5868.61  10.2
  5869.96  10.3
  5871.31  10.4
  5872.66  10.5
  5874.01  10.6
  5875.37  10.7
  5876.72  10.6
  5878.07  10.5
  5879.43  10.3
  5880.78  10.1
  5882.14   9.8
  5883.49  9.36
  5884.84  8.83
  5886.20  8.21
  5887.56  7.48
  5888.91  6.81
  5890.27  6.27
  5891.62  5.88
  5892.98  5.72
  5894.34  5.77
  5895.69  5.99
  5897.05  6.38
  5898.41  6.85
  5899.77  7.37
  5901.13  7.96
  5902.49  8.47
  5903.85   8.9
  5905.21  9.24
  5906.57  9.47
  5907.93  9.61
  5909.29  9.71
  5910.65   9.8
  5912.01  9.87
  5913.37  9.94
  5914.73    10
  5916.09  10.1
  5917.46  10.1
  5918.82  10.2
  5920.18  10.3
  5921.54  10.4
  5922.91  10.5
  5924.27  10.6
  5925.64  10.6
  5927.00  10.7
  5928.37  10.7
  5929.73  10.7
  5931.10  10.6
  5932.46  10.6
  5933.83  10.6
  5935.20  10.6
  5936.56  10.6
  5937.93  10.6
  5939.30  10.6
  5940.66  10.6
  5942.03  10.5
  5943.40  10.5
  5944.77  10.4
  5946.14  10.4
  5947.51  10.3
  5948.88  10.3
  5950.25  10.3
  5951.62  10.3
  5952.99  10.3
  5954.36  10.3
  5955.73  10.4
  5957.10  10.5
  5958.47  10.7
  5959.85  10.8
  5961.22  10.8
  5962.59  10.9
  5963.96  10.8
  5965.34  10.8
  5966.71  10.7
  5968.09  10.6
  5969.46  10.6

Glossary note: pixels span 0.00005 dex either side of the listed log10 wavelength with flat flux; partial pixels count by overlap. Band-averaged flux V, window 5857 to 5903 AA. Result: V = 8.85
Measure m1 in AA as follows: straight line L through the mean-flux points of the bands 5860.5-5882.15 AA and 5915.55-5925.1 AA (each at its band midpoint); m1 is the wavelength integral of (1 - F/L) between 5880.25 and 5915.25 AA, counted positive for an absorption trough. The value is 7.1 AA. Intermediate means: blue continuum 10.3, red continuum 10.3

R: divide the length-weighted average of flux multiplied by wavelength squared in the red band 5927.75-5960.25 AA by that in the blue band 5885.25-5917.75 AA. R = 1.31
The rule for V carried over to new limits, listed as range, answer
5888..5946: 9.32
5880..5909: 7.87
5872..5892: 9.11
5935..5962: 10.5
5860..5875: 10.2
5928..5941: 10.6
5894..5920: 8.79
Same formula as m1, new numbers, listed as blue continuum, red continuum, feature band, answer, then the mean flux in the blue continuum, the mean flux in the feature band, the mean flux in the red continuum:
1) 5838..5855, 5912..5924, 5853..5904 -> 6.53 AA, 10.3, 8.93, 10.2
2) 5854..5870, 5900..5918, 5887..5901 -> 4.51 AA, 9.96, 6.5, 9.42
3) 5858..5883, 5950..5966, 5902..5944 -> 0.96 AA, 10.2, 10.2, 10.6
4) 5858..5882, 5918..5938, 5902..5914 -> 1.12 AA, 10.2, 9.46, 10.6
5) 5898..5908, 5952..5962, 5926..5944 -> -1.71 AA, 8.46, 10.6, 10.5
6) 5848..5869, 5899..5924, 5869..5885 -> -0.63 AA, 9.96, 10.2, 9.56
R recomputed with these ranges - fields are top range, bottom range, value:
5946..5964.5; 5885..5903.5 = 1.54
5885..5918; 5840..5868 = 0.82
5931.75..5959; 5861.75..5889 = 1.09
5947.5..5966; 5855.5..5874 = 1.08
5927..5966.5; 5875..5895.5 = 1.29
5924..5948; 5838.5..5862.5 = 1.07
